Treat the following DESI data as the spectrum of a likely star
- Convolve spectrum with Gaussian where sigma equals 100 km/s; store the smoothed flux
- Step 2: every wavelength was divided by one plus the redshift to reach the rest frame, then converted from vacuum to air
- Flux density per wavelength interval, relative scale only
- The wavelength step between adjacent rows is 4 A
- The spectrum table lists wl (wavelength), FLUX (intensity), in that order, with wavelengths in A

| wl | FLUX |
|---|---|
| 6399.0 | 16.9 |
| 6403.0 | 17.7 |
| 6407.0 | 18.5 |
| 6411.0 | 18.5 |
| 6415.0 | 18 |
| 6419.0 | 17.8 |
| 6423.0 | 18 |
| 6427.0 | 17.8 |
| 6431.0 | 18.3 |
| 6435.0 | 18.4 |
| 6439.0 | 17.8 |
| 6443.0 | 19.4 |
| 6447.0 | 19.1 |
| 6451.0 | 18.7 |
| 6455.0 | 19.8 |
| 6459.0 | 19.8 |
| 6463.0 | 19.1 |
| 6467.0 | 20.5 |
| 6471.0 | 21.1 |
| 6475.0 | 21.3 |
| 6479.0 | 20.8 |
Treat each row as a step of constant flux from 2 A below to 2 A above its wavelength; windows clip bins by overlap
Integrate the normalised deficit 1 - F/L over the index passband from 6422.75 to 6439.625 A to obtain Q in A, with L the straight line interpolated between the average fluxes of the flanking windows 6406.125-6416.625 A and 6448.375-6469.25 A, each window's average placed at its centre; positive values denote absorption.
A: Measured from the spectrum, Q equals 0.7 A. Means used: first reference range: 18.3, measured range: 18.1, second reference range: 19.6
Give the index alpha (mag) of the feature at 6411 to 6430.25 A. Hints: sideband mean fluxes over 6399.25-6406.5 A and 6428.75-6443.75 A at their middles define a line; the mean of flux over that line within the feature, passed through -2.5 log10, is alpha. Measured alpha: 0.004 mag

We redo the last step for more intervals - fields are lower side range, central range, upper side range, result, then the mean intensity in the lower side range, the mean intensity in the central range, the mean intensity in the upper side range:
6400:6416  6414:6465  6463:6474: 0.04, 18.1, 18.6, 20.5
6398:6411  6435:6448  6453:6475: 0.04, 17.9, 18.7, 20.2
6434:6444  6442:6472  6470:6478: 0.01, 18.5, 19.6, 21.2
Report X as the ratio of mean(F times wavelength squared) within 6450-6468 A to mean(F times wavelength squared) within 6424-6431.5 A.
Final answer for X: 1.10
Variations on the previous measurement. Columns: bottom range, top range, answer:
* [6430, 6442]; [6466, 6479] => 1.16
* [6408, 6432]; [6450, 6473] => 1.11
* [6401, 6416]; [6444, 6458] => 1.07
